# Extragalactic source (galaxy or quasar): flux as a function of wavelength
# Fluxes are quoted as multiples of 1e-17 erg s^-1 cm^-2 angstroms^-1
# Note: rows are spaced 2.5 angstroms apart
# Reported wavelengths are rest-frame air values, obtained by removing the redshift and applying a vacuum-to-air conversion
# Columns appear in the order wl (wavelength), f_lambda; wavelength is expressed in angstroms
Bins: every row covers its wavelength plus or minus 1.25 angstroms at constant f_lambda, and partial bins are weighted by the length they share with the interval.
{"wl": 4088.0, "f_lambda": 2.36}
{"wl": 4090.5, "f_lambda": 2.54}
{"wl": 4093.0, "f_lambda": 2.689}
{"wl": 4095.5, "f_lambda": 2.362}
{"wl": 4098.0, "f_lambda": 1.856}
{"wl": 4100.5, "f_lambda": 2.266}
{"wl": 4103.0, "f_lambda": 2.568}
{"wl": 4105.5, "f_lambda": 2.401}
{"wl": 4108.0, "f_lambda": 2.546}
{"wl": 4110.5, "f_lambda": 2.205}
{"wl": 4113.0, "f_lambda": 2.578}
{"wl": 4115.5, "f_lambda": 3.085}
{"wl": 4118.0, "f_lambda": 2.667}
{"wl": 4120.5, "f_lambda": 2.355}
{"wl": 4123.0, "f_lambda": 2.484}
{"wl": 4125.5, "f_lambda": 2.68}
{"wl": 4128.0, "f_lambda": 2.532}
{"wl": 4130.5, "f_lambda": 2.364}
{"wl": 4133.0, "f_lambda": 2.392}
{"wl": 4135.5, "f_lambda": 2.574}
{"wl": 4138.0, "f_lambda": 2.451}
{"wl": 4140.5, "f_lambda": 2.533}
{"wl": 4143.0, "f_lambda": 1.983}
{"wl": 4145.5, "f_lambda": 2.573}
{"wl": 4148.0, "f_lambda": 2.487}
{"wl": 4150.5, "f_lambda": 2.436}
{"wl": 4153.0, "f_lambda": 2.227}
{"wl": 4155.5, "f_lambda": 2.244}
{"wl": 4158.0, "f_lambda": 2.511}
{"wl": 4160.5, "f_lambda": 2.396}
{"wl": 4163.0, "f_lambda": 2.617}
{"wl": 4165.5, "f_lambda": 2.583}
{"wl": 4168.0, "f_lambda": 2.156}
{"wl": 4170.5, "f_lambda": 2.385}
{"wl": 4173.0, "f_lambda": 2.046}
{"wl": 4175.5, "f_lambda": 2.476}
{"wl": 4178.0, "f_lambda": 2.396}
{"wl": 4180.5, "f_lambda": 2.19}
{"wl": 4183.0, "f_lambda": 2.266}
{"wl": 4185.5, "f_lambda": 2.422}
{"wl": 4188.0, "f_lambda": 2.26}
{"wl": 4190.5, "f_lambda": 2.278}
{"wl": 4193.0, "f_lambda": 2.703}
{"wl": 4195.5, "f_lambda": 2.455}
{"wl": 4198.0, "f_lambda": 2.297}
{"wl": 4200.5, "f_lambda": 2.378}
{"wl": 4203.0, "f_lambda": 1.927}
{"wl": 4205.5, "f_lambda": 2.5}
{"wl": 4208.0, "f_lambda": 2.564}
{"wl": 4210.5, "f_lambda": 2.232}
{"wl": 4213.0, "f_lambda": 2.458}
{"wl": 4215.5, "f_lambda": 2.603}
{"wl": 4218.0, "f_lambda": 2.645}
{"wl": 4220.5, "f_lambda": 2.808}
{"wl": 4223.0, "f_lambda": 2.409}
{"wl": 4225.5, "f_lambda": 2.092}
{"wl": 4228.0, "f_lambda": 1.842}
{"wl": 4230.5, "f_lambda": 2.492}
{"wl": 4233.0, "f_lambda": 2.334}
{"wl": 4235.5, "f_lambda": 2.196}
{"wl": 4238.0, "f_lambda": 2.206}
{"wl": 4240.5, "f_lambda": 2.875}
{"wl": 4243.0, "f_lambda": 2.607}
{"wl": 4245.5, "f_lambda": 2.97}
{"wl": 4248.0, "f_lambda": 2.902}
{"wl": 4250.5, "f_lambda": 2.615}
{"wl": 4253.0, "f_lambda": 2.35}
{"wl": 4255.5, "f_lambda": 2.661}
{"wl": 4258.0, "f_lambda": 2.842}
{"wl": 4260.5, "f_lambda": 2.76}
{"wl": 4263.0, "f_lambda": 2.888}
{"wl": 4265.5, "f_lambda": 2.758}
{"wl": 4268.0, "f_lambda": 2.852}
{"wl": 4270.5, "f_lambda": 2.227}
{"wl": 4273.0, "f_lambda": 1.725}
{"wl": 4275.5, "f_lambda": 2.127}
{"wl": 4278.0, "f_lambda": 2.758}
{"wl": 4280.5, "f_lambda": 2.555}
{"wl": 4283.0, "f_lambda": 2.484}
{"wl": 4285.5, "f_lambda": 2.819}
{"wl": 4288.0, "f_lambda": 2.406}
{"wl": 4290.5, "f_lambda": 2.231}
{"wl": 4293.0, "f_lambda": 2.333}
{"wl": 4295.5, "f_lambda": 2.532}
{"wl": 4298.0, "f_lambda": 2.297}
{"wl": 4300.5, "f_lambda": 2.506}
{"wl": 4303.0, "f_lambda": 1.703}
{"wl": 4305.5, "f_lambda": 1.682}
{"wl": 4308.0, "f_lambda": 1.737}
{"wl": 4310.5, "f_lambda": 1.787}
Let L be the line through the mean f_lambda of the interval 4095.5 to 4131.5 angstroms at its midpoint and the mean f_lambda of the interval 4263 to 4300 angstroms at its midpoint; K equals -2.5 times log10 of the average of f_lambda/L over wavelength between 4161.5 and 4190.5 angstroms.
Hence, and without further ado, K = 0.05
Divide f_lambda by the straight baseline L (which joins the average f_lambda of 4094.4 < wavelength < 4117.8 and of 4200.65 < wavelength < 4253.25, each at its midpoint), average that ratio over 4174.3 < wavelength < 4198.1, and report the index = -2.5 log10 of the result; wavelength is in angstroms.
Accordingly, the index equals 0.034 mag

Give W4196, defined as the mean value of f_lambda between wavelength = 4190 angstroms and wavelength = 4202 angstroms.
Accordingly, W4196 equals 2.42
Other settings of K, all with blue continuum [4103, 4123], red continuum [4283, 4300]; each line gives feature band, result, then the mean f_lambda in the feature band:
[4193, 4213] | 0.06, 2.37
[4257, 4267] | -0.15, 2.81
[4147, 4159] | 0.06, 2.38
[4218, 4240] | 0.06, 2.34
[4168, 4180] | 0.10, 2.3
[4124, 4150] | 0.03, 2.46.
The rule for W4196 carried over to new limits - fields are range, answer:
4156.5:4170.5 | 2.44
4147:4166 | 2.43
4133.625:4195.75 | 2.38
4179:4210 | 2.35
